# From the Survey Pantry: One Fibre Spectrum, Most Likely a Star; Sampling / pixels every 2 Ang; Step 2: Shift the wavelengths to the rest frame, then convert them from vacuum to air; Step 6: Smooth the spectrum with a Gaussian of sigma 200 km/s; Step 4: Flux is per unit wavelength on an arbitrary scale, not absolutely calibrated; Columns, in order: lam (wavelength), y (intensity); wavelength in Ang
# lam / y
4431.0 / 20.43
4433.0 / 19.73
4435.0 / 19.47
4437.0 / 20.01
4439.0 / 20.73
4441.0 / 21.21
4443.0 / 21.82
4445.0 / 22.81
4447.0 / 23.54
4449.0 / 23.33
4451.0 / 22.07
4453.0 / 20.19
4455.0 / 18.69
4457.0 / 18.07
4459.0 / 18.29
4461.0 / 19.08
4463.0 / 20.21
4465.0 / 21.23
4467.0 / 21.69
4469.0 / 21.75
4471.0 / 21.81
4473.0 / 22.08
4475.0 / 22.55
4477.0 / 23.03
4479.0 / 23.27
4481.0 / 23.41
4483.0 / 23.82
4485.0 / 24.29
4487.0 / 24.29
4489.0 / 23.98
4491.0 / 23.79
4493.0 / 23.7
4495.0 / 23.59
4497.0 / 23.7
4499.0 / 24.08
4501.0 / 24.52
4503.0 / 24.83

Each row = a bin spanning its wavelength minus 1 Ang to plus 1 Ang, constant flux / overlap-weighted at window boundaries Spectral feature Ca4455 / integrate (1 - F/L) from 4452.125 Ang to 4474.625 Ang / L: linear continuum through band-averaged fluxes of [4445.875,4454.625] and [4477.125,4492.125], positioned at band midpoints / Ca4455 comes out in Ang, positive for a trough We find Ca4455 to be 2.4 Ang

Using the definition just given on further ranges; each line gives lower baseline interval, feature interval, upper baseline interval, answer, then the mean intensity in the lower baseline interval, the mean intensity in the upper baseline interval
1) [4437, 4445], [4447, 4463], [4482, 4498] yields 1.3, 21.3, 23.9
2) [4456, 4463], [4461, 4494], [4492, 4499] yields -2.3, 18.7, 23.7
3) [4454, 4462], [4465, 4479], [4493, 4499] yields -1.2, 18.5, 23.7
